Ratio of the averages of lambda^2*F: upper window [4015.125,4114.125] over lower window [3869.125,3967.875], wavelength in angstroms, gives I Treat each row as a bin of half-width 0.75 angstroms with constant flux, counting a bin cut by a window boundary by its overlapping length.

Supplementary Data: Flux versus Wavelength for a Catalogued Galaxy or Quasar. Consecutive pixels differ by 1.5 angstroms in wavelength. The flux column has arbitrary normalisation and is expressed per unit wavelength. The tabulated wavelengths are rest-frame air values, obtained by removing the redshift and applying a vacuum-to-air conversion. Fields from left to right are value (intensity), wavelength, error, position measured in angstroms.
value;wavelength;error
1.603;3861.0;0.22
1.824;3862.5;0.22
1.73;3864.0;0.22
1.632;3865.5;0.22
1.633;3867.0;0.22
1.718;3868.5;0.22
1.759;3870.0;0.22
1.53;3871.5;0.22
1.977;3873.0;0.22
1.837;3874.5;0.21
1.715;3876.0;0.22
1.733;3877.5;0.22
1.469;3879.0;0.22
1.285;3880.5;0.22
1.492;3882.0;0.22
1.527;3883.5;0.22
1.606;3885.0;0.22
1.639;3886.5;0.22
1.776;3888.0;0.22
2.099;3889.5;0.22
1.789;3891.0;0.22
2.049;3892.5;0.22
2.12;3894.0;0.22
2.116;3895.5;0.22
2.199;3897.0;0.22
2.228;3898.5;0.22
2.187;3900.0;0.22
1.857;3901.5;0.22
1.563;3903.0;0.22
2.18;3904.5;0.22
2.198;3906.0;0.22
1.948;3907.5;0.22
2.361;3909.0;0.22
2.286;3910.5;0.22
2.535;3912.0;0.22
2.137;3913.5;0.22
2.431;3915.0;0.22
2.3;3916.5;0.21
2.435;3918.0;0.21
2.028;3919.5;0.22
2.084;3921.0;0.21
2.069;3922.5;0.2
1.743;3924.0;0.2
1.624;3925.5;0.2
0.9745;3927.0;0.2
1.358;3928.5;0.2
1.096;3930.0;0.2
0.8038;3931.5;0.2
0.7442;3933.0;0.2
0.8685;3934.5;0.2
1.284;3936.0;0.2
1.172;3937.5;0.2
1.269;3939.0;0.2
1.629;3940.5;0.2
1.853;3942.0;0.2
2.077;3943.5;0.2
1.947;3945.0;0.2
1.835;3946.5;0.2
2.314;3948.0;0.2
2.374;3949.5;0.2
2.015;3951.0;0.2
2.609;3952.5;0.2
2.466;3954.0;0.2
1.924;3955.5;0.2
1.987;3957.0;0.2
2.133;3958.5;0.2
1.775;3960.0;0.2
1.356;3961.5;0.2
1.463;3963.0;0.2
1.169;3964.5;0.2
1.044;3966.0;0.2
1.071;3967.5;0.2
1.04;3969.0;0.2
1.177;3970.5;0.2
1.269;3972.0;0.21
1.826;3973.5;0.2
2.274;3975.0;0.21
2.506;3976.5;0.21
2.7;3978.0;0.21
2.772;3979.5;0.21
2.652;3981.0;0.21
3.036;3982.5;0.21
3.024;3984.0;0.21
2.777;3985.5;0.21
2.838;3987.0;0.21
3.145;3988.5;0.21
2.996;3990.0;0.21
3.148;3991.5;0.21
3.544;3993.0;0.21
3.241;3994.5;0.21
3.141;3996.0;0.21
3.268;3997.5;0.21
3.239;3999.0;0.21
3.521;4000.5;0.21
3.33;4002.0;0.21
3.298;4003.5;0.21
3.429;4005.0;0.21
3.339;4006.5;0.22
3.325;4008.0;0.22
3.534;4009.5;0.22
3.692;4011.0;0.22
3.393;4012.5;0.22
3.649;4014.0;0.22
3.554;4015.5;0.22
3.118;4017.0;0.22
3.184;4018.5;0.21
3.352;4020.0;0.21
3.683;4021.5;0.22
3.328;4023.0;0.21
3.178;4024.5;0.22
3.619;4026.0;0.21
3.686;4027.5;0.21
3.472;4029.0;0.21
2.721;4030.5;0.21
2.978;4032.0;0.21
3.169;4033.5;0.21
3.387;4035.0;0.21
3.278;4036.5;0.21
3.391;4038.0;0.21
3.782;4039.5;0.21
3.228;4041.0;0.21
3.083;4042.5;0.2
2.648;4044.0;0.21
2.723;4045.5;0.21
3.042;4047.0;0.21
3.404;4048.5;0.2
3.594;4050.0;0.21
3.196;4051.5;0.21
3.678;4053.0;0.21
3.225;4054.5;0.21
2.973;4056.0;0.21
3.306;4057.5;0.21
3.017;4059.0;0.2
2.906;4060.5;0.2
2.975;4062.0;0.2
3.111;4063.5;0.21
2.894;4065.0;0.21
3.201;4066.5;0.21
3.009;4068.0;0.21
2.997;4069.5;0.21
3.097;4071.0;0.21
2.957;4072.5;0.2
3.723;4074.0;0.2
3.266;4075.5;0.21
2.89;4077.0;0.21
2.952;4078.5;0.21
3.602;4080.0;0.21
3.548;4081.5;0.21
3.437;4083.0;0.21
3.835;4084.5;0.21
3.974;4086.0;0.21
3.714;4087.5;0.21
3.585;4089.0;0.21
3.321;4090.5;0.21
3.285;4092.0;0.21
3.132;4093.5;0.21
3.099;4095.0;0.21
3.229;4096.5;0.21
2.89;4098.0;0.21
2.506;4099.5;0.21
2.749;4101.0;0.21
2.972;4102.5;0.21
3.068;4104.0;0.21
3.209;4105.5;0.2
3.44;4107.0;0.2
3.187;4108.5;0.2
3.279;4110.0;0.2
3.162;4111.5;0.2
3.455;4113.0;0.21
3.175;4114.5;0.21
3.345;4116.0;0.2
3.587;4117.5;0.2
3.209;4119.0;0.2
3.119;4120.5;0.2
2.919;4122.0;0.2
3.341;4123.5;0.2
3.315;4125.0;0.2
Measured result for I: 1.94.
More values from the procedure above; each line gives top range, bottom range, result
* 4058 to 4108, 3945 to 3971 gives 1.94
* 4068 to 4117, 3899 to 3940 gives 2.01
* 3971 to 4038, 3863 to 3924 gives 1.71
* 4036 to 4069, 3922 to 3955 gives 2.04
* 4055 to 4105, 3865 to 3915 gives 1.85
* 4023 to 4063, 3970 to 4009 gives 1.14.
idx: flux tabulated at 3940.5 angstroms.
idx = 1.629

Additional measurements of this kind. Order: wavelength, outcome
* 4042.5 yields 3.083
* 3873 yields 1.977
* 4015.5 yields 3.554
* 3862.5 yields 1.824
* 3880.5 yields 1.285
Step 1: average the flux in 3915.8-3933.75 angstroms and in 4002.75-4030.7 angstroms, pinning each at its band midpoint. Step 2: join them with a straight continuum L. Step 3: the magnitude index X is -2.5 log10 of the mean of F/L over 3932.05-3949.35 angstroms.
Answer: 0.23 mag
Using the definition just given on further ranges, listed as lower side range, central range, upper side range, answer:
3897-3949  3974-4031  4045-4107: -0.250 mag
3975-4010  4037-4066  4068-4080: -0.011 mag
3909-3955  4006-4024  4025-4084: -0.234 mag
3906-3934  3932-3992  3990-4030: 0.291 mag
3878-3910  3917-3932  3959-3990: 0.187 mag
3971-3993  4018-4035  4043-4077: -0.135 mag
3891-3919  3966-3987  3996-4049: 0.319 mag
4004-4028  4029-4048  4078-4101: 0.089 mag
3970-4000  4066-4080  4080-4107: 0.012 mag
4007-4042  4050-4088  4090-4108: -0.024 mag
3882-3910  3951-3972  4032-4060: 0.460 mag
